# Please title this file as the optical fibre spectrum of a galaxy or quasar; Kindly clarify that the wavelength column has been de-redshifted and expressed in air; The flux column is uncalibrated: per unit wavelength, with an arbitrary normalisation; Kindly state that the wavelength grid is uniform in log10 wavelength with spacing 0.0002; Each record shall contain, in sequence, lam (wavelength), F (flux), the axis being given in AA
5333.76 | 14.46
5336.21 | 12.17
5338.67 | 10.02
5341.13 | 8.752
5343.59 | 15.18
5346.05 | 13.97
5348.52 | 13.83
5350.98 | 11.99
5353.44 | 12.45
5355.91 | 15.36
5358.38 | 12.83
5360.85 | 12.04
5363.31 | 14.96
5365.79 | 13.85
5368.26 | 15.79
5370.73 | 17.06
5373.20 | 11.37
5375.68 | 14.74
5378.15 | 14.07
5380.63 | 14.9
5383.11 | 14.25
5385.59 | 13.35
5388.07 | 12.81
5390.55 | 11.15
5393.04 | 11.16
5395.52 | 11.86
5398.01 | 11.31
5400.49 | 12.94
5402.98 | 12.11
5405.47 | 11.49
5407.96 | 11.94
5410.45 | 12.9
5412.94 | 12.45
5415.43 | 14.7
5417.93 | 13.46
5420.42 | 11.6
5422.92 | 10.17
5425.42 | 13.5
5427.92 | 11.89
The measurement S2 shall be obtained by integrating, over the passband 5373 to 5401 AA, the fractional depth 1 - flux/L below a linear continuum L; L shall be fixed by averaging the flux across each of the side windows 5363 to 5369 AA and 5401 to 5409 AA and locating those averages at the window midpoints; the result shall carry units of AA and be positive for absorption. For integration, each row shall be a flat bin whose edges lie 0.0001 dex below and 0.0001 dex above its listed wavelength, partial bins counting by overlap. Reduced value 0.8 AA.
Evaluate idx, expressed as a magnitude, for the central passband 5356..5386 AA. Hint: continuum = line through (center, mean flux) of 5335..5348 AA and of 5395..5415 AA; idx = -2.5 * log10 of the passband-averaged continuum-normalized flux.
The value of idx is -0.17 mag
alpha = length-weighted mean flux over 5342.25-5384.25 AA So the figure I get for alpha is 14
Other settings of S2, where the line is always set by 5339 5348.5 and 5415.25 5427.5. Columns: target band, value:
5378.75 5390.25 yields -1.0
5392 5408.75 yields 0.9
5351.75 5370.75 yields -2.4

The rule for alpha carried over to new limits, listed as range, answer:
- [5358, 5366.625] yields 13.5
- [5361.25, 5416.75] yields 13.2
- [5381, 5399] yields 12.4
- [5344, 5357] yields 13.6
